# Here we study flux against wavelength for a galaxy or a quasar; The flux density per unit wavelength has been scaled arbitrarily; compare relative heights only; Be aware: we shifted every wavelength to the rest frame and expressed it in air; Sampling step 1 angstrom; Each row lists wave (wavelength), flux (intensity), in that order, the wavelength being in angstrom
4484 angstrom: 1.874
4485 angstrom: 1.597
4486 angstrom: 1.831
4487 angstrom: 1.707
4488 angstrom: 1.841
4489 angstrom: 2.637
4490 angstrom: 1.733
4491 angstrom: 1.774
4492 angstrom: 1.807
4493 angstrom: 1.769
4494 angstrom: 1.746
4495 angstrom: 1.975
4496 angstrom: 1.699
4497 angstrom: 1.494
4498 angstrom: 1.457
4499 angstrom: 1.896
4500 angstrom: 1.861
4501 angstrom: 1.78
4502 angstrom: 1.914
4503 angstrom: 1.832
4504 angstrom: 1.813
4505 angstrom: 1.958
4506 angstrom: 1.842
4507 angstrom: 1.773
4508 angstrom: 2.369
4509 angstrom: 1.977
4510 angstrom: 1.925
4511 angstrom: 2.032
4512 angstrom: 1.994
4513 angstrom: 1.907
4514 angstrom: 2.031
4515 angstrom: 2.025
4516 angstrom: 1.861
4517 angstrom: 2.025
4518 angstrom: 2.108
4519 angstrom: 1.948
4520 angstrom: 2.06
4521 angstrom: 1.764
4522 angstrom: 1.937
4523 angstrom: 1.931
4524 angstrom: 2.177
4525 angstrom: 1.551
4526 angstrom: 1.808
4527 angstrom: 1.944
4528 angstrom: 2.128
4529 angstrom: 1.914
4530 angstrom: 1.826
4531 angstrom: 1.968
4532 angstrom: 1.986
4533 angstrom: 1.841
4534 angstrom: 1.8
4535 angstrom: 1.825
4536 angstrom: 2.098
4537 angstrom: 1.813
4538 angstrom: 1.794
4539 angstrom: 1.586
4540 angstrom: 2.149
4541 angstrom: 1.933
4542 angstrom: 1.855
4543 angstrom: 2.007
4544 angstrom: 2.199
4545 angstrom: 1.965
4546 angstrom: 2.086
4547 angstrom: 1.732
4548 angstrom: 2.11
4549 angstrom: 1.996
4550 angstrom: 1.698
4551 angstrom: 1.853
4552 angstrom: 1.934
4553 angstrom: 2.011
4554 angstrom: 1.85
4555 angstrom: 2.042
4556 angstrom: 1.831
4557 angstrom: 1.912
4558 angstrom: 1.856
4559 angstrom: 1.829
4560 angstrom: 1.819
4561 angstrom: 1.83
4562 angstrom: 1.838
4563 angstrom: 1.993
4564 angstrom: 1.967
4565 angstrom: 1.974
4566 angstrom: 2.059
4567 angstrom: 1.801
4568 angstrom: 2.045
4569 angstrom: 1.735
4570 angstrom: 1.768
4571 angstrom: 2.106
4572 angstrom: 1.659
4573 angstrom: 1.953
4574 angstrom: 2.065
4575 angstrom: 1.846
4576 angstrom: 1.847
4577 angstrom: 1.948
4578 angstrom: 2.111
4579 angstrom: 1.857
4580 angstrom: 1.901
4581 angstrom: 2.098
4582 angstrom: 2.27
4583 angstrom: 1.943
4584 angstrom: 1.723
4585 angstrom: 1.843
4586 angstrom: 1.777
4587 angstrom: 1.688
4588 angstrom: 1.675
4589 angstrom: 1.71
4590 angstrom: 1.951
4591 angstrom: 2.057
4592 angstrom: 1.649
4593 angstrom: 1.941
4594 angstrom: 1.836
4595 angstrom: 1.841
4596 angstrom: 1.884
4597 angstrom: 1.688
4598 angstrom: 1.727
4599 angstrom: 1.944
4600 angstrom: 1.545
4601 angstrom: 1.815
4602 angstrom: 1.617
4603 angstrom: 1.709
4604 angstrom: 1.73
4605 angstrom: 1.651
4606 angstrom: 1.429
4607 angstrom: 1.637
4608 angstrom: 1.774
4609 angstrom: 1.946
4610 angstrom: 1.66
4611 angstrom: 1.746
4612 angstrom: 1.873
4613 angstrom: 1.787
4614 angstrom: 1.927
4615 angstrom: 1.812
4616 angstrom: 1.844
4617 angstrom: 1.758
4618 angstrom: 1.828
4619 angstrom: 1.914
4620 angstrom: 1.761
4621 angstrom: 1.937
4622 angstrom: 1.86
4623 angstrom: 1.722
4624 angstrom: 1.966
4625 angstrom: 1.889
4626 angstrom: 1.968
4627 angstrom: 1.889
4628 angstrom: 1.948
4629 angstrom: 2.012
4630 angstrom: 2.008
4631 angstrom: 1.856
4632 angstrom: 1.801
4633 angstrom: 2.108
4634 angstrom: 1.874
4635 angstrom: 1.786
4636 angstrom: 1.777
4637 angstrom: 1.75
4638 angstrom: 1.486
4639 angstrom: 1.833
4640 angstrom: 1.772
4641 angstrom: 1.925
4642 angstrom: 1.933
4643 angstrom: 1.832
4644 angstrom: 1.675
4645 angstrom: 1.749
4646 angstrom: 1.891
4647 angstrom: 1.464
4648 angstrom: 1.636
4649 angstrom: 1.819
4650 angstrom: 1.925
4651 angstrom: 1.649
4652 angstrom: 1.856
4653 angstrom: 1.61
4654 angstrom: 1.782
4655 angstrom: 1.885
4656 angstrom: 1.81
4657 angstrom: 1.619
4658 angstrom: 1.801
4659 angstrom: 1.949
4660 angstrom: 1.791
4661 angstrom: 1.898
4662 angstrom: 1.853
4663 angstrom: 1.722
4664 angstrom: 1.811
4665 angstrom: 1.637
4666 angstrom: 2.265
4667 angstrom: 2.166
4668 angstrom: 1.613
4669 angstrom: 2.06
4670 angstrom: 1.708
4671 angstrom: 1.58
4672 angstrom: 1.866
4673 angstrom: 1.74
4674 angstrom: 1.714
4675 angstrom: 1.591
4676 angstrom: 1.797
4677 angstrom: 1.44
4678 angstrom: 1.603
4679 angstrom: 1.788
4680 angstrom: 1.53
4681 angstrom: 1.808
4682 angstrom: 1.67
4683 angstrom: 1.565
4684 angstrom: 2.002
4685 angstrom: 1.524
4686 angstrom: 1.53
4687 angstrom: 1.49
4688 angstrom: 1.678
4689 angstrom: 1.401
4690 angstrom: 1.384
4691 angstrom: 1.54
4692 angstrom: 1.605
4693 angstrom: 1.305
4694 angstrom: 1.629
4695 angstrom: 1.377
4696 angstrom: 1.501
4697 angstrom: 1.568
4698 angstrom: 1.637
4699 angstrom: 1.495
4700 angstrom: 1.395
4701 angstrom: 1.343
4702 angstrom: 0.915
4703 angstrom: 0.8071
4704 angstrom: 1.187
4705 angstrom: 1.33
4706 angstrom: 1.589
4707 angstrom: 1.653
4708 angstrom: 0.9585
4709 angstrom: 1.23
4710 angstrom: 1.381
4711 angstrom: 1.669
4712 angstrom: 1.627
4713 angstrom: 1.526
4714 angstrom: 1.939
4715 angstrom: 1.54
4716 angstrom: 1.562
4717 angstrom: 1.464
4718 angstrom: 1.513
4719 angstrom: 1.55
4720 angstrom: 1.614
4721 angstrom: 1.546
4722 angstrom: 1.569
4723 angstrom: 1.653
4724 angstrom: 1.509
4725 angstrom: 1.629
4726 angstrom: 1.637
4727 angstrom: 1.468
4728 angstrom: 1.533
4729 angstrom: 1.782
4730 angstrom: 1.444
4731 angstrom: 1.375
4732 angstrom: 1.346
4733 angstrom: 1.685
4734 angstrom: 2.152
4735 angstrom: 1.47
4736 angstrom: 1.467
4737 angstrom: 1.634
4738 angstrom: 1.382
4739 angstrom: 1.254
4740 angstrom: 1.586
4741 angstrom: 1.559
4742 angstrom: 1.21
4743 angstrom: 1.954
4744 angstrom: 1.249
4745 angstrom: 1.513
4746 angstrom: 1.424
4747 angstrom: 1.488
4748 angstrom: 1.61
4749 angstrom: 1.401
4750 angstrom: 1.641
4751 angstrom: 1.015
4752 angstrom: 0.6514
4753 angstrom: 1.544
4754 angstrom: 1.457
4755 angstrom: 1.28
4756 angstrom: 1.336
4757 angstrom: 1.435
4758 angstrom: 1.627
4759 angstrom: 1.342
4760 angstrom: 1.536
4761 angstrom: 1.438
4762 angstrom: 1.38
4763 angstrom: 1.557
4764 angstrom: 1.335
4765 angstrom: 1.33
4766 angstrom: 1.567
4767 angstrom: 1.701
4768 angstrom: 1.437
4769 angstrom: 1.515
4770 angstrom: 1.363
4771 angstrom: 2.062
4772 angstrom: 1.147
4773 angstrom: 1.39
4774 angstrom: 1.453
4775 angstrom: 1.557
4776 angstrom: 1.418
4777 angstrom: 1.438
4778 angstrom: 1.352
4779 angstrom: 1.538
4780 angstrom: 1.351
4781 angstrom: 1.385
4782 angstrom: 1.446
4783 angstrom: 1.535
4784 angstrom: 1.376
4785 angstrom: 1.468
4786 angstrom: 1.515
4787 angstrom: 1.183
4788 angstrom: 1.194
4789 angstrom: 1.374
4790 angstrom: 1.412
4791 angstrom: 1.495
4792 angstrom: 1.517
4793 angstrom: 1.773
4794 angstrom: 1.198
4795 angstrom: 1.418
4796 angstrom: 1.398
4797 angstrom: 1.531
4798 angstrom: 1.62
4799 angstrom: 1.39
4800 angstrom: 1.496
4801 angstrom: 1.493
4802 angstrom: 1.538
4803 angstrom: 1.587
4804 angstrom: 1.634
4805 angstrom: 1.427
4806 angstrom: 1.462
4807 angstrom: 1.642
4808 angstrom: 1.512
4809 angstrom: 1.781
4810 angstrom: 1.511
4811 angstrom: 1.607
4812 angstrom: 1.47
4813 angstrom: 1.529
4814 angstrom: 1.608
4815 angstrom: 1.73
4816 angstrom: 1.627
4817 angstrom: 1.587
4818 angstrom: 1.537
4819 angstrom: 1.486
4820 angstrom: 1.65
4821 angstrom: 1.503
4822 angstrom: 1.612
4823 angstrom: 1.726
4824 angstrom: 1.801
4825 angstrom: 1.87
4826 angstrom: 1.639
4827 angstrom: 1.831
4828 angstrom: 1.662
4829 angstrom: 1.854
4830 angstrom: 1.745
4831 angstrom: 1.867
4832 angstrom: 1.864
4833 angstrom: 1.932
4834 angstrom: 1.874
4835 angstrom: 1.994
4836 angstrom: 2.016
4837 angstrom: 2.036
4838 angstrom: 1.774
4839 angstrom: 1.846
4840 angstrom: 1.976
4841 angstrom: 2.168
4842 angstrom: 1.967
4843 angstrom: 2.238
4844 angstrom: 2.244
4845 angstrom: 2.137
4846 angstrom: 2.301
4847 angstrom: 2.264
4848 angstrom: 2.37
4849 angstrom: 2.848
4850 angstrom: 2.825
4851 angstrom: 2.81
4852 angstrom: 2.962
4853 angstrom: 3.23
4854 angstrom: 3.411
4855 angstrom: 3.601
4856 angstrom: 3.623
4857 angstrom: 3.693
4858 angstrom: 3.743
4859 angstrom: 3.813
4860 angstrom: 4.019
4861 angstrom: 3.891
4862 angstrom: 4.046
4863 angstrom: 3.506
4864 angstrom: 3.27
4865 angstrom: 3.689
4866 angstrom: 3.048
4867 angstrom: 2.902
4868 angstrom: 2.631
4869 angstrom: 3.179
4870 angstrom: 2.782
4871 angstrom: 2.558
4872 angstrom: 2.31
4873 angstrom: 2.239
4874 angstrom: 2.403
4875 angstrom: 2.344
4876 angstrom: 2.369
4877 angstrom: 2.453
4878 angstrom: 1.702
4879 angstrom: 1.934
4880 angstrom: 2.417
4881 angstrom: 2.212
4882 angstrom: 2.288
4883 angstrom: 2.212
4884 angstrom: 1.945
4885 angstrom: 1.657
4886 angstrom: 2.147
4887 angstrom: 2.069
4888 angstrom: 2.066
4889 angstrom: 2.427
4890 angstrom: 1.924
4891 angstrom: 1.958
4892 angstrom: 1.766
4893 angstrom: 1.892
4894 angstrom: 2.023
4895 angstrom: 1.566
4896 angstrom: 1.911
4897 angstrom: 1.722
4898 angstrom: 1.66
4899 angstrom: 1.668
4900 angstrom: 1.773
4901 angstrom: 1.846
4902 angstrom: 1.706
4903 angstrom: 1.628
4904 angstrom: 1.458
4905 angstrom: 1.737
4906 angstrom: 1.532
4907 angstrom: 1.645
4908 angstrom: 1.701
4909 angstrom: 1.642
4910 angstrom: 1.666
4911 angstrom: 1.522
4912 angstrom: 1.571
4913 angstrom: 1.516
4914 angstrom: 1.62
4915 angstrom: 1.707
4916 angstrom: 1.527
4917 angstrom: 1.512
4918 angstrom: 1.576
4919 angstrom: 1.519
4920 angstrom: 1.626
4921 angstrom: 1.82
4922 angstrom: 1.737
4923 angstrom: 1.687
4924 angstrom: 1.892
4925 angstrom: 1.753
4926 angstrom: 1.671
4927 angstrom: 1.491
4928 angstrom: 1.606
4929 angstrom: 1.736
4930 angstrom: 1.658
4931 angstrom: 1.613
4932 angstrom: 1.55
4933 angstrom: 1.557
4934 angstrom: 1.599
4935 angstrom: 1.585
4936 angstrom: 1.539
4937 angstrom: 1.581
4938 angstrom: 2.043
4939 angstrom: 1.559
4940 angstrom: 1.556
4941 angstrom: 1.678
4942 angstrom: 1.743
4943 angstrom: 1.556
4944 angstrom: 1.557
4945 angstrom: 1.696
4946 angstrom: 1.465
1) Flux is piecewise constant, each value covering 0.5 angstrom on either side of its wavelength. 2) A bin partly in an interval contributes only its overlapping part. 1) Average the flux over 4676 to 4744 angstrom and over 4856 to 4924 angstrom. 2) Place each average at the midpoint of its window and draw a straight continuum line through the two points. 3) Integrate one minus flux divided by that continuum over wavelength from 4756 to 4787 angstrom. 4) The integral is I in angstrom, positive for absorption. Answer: 5.2 angstrom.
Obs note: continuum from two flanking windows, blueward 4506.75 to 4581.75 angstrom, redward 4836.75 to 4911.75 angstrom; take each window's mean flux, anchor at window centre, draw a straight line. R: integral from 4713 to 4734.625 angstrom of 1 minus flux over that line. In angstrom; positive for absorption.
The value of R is 5.8 angstrom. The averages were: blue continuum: 1.93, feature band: 1.59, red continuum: 2.38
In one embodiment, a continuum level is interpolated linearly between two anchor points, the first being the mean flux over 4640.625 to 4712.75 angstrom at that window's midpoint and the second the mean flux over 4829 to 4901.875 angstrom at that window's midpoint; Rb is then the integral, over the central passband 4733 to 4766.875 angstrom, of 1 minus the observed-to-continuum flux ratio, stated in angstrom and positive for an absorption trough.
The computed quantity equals 8.5 angstrom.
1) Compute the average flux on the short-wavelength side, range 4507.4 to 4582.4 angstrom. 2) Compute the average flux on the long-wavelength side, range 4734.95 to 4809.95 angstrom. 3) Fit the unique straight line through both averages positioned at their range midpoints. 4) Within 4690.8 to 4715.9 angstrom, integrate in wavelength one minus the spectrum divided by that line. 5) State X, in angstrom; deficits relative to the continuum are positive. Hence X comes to 2.7 angstrom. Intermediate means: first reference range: 1.94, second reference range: 1.46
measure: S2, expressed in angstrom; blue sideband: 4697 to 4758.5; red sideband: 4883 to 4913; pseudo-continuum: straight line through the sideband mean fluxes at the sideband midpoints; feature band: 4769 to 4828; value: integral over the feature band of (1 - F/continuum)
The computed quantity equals 3.0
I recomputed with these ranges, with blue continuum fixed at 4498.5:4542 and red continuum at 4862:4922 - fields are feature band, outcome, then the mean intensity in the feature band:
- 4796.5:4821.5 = 5.8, 1.56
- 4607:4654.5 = 3.5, 1.82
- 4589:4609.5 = 1.9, 1.77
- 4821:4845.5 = 1.7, 1.89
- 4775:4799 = 7.0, 1.43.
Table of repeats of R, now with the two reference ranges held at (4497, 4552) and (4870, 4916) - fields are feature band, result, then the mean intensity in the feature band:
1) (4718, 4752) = 7.2 angstrom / 1.51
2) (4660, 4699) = 5.0 angstrom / 1.67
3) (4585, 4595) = 0.5 angstrom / 1.81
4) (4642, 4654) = 1.1 angstrom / 1.75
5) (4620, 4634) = 0.0 angstrom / 1.91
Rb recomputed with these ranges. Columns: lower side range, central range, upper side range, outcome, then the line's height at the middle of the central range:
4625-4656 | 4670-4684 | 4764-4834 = 0.6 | 1.76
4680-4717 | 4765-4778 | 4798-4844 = 1.1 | 1.62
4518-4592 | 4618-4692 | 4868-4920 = 5.5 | 1.92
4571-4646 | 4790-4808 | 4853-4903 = 6.4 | 2.33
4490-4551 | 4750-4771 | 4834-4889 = 8.7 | 2.41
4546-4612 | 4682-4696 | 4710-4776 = 0.6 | 1.62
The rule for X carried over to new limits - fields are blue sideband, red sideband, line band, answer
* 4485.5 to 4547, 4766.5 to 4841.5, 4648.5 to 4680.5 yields -0.6 angstrom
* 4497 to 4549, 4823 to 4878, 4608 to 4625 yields 2.2 angstrom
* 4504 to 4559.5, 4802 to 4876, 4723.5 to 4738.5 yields 4.2 angstrom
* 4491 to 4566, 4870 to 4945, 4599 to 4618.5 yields 1.4 angstrom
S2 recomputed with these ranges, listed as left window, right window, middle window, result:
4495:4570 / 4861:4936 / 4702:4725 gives 5.8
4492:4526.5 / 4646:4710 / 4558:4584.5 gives -1.9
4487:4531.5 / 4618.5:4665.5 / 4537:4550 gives -0.4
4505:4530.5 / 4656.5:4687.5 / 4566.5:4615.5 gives 0.8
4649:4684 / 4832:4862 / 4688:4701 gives 2.9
